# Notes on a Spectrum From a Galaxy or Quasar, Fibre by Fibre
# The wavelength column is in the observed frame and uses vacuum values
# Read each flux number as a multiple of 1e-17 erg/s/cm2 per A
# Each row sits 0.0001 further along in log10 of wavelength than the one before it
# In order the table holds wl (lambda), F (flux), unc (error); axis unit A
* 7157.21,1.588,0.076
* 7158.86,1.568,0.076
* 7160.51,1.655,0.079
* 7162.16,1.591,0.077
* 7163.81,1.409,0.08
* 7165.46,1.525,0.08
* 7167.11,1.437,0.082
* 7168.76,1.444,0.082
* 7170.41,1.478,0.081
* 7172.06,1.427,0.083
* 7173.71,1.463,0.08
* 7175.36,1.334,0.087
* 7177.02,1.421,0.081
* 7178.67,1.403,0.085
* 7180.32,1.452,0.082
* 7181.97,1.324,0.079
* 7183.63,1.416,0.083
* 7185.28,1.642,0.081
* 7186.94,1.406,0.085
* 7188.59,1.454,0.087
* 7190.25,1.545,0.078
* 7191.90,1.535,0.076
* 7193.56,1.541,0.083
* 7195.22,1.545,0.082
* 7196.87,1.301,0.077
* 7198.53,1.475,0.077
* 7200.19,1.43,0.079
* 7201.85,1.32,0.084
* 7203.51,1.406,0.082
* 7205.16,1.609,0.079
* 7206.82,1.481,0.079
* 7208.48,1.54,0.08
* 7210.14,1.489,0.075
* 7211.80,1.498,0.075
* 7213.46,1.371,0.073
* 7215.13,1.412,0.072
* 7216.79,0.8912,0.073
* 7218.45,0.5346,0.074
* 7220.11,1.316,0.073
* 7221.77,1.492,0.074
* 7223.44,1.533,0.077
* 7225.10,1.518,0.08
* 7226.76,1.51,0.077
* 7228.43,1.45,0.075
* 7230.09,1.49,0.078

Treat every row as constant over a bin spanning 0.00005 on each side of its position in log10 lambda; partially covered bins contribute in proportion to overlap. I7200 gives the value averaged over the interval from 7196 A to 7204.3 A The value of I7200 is 1.39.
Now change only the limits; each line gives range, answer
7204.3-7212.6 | 1.52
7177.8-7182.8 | 1.4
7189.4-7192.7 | 1.54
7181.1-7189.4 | 1.45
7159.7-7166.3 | 1.54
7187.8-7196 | 1.52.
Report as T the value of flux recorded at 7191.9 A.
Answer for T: 1.535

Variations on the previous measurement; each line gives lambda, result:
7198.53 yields 1.475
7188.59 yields 1.454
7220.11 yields 1.316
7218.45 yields 0.5346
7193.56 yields 1.541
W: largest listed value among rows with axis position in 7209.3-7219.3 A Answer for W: 1.498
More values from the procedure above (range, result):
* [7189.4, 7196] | 1.545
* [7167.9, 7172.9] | 1.478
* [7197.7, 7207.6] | 1.609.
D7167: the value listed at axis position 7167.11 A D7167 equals 1.437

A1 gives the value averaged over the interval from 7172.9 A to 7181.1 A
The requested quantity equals 1.41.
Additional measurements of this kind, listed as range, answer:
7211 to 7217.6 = 1.29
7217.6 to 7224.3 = 1.22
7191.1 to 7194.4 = 1.53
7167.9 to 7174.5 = 1.45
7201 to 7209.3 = 1.47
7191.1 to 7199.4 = 1.48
